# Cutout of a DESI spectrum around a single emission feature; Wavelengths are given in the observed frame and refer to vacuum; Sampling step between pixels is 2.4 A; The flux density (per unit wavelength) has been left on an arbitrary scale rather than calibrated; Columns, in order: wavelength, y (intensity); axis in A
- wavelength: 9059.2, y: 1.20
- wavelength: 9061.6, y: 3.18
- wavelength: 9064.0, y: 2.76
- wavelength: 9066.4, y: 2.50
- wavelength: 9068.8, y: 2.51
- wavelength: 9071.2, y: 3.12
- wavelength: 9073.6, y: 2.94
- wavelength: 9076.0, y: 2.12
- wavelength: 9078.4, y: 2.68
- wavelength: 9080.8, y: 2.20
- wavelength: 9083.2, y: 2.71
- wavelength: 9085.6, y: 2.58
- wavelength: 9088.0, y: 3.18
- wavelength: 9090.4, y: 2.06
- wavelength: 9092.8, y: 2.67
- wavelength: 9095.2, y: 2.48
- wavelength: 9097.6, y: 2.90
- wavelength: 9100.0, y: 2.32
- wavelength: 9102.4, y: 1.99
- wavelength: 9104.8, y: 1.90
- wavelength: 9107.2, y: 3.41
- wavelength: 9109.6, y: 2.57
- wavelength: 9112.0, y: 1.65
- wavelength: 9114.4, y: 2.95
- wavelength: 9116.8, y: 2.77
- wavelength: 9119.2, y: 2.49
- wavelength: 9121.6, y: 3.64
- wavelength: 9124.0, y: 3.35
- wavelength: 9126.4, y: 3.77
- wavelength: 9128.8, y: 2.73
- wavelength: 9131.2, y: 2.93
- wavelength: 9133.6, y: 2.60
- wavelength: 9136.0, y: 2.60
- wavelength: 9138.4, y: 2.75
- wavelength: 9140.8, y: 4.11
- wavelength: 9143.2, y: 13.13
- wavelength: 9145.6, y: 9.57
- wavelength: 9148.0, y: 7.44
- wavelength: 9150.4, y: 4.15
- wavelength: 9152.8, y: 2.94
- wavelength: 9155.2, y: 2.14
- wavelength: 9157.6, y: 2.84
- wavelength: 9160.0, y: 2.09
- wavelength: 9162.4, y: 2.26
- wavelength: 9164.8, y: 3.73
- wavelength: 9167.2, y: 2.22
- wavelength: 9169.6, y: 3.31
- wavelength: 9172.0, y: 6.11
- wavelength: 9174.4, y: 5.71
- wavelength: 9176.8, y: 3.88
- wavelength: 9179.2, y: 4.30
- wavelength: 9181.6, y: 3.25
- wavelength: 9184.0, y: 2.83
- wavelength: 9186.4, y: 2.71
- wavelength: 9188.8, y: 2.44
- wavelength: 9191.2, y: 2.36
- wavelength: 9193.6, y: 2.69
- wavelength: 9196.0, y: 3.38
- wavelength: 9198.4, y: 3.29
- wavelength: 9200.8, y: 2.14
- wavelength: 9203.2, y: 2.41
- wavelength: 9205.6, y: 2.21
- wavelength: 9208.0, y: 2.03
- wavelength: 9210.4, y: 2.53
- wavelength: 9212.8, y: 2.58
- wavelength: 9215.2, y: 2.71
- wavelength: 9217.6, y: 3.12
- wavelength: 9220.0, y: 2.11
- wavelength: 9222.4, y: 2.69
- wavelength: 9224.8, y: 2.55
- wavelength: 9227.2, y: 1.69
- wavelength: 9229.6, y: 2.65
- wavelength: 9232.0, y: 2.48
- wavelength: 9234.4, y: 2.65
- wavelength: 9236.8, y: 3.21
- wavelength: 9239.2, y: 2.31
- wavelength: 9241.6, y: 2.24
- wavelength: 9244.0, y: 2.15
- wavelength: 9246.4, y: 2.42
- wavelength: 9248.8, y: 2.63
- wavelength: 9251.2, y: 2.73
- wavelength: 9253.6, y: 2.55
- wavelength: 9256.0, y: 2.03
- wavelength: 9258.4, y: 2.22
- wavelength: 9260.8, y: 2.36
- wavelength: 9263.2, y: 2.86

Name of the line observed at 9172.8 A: [N II] 6583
